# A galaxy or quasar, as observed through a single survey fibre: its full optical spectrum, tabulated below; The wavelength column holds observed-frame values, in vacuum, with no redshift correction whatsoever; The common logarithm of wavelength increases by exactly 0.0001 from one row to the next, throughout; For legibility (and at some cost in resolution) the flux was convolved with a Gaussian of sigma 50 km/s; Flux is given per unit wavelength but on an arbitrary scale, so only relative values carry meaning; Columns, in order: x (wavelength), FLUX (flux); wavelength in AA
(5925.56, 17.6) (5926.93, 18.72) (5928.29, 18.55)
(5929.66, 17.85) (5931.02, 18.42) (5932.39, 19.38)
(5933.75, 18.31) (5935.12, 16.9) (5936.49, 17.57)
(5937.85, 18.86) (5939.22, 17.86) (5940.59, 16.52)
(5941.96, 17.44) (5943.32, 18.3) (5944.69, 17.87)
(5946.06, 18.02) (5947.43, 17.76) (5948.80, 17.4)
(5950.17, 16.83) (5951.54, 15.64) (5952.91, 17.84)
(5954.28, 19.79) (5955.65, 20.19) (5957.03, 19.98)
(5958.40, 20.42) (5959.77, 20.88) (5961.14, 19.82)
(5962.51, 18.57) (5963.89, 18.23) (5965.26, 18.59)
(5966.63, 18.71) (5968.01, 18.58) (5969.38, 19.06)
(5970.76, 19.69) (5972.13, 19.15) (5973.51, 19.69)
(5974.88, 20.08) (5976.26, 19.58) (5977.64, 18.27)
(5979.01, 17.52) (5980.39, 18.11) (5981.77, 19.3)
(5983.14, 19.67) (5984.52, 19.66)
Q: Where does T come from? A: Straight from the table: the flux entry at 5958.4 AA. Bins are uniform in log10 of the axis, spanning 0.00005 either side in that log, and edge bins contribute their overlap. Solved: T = 20.42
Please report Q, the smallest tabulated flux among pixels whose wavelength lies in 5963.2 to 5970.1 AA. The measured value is 18.23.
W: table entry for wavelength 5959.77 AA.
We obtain 20.88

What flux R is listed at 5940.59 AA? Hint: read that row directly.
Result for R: 16.52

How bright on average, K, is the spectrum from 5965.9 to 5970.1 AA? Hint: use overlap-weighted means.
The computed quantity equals 18.8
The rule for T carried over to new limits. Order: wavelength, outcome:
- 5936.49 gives 17.57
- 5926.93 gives 18.72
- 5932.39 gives 19.38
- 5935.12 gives 16.9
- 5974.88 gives 20.08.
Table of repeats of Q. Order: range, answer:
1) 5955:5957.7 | 19.98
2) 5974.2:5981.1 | 17.52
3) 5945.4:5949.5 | 17.4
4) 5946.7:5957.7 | 15.64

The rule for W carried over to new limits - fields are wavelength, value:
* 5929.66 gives 17.85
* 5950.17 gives 16.83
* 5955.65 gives 20.19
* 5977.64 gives 18.27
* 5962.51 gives 18.57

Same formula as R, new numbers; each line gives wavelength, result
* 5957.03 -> 19.98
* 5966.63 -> 18.71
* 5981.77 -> 19.3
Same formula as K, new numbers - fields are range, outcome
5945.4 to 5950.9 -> 17.5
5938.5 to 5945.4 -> 17.6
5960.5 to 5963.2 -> 19.2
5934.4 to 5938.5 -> 17.8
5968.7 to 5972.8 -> 19.3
